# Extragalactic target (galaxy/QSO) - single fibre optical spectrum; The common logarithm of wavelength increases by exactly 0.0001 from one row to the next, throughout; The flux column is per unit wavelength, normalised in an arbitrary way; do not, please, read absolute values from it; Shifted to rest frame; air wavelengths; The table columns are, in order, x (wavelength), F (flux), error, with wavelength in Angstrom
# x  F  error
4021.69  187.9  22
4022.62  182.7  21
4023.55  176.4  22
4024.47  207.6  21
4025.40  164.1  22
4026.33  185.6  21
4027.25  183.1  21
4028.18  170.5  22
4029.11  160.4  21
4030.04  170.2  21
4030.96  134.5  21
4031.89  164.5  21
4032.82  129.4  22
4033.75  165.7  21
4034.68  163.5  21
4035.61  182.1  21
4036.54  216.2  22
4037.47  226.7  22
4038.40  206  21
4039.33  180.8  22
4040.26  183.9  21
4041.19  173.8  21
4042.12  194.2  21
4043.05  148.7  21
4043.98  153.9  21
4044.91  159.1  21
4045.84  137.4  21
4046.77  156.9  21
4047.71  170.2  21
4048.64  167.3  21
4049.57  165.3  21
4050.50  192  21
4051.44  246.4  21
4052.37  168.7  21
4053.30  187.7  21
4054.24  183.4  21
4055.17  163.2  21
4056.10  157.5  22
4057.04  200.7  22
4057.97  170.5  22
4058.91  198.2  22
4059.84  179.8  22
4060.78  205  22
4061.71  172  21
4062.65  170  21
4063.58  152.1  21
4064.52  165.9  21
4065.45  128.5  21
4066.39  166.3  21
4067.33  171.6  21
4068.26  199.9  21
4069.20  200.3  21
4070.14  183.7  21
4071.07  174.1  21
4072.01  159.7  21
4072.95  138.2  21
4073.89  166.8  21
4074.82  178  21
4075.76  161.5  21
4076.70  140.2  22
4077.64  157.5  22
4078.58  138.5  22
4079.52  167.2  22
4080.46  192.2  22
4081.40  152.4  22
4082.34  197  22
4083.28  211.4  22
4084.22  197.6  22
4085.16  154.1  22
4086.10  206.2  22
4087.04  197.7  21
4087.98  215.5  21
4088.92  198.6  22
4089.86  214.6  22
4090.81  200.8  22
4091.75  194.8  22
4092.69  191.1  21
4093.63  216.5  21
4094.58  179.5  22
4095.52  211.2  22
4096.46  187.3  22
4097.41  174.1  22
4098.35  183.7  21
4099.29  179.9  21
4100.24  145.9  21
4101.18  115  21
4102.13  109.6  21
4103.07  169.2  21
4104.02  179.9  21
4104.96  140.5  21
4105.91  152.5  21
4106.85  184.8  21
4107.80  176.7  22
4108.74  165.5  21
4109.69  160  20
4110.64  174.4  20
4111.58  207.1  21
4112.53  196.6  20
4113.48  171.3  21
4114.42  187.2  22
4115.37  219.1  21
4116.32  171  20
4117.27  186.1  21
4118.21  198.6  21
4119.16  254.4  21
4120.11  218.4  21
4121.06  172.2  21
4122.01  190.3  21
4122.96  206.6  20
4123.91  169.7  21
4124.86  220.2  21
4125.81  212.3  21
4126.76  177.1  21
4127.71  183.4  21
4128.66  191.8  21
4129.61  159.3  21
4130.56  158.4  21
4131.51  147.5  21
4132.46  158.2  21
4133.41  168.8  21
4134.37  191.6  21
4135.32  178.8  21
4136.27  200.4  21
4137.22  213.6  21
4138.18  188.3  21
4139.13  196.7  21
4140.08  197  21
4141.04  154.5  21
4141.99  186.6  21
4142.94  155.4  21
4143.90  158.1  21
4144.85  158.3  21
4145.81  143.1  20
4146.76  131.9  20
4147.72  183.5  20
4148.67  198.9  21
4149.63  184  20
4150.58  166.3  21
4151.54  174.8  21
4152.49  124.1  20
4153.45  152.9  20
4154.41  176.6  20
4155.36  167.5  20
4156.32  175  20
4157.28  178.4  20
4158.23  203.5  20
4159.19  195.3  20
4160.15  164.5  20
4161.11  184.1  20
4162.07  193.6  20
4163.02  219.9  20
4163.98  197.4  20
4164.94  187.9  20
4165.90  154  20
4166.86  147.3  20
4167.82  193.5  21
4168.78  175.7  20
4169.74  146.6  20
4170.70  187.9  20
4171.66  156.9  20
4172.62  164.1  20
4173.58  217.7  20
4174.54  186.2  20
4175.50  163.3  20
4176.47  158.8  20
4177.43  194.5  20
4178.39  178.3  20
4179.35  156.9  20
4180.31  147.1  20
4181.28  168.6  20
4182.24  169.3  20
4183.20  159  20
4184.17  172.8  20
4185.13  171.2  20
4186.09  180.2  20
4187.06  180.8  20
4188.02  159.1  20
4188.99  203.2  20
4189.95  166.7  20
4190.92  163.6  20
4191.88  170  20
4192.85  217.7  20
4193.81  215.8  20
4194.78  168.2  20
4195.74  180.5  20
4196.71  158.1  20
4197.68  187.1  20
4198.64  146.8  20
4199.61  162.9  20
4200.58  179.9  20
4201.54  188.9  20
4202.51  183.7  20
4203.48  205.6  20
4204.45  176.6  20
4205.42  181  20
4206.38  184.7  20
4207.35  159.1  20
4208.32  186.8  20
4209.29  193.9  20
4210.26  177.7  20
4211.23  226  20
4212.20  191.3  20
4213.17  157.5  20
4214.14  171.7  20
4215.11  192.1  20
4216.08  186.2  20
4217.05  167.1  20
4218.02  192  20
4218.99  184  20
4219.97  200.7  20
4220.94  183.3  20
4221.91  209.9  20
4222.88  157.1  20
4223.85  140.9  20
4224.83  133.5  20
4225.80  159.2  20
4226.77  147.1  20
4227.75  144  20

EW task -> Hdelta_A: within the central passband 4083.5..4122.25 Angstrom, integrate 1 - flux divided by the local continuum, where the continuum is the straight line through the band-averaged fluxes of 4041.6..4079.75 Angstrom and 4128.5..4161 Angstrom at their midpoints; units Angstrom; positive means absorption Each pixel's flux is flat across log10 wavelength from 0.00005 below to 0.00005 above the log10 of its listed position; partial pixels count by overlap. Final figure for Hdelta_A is -2.8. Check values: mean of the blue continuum 171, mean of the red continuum 173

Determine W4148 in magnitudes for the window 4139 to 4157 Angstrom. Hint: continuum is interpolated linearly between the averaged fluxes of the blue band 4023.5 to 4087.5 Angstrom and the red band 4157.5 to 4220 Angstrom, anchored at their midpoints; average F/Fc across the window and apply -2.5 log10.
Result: 0.07 mag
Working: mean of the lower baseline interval 175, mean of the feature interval 167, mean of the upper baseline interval 179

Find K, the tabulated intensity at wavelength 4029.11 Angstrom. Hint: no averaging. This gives 160.4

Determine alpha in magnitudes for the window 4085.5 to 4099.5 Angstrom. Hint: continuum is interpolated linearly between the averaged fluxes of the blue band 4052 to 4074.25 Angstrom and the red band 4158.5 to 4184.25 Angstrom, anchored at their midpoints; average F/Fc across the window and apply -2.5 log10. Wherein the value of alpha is -0.13 mag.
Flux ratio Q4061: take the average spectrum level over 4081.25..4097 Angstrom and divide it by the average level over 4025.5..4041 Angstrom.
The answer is 1.12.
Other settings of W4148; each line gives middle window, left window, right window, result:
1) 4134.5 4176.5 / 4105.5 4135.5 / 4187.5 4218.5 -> 0.043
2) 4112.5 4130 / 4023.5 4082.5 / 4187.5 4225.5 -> -0.106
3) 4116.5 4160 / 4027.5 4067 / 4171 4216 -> -0.022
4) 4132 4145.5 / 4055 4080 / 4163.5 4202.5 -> -0.037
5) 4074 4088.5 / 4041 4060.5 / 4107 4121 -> 0.032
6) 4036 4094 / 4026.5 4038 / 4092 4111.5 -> -0.047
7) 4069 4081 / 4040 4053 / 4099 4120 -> 0.057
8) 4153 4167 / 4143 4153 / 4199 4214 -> -0.090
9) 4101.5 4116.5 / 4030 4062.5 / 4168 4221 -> 0.031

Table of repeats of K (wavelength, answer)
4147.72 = 183.5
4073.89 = 166.8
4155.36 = 167.5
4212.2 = 191.3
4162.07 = 193.6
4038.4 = 206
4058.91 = 198.2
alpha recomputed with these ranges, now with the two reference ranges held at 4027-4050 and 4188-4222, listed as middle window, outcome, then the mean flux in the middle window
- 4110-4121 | -0.122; 197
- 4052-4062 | -0.056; 181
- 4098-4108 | 0.118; 157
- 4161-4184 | 0.032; 175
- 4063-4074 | 0.034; 167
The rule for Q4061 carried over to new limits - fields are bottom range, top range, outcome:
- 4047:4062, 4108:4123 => 1.05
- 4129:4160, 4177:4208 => 1.02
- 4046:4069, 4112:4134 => 1.06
